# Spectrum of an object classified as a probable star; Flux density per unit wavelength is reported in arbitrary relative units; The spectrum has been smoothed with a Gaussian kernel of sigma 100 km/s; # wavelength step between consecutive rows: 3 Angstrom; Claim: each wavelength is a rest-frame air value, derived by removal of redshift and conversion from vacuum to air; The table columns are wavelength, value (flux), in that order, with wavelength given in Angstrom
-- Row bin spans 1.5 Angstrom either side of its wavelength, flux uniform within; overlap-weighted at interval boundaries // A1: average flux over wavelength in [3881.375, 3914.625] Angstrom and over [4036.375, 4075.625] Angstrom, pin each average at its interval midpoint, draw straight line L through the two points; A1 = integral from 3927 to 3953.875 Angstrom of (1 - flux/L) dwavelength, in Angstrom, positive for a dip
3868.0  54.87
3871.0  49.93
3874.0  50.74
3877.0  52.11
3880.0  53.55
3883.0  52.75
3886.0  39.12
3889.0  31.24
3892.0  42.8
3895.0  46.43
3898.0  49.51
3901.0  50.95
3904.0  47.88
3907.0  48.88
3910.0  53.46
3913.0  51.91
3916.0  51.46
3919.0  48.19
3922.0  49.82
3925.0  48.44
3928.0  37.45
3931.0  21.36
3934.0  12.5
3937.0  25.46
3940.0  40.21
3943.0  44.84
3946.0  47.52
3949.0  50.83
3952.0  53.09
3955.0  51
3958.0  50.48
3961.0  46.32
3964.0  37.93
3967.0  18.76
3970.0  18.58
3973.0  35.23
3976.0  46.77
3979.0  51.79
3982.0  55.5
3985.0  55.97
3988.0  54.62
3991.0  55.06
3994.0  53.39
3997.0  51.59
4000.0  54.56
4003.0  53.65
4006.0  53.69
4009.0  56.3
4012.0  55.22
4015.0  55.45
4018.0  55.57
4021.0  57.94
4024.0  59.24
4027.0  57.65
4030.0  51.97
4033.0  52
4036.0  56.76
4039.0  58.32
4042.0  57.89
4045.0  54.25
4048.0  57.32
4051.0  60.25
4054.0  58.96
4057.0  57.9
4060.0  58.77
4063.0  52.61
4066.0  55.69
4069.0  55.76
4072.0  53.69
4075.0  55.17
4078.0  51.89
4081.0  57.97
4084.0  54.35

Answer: 6.7 Angstrom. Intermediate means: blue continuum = 46.9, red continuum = 56.7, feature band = 37.2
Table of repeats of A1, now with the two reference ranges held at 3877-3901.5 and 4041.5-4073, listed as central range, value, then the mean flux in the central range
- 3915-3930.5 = 0.9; 45.3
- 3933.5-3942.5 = 3.6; 29.7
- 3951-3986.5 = 5.4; 43.3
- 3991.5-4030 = -1.1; 55.2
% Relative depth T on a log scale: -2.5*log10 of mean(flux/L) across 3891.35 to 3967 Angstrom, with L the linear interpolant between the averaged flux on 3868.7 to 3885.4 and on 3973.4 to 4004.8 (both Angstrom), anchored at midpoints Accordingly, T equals 0.18 mag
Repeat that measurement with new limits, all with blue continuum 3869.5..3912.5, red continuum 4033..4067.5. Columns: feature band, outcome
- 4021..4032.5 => -0.01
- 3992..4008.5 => 0.01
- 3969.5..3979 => 0.36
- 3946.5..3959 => 0.01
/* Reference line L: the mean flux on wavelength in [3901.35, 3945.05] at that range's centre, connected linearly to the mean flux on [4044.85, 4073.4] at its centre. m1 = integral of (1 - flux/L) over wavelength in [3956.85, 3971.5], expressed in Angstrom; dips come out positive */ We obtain 3.8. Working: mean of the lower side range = 41.9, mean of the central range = 34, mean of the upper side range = 56.6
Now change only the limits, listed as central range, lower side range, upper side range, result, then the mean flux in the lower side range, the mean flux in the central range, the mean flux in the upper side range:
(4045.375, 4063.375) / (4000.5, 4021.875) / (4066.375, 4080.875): -1.0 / 55.3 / 57.7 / 54.6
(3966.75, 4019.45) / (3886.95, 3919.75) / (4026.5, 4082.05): 2.9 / 47.4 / 49.7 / 56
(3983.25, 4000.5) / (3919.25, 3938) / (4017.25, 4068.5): -2.9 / 33.7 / 54.2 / 56.7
